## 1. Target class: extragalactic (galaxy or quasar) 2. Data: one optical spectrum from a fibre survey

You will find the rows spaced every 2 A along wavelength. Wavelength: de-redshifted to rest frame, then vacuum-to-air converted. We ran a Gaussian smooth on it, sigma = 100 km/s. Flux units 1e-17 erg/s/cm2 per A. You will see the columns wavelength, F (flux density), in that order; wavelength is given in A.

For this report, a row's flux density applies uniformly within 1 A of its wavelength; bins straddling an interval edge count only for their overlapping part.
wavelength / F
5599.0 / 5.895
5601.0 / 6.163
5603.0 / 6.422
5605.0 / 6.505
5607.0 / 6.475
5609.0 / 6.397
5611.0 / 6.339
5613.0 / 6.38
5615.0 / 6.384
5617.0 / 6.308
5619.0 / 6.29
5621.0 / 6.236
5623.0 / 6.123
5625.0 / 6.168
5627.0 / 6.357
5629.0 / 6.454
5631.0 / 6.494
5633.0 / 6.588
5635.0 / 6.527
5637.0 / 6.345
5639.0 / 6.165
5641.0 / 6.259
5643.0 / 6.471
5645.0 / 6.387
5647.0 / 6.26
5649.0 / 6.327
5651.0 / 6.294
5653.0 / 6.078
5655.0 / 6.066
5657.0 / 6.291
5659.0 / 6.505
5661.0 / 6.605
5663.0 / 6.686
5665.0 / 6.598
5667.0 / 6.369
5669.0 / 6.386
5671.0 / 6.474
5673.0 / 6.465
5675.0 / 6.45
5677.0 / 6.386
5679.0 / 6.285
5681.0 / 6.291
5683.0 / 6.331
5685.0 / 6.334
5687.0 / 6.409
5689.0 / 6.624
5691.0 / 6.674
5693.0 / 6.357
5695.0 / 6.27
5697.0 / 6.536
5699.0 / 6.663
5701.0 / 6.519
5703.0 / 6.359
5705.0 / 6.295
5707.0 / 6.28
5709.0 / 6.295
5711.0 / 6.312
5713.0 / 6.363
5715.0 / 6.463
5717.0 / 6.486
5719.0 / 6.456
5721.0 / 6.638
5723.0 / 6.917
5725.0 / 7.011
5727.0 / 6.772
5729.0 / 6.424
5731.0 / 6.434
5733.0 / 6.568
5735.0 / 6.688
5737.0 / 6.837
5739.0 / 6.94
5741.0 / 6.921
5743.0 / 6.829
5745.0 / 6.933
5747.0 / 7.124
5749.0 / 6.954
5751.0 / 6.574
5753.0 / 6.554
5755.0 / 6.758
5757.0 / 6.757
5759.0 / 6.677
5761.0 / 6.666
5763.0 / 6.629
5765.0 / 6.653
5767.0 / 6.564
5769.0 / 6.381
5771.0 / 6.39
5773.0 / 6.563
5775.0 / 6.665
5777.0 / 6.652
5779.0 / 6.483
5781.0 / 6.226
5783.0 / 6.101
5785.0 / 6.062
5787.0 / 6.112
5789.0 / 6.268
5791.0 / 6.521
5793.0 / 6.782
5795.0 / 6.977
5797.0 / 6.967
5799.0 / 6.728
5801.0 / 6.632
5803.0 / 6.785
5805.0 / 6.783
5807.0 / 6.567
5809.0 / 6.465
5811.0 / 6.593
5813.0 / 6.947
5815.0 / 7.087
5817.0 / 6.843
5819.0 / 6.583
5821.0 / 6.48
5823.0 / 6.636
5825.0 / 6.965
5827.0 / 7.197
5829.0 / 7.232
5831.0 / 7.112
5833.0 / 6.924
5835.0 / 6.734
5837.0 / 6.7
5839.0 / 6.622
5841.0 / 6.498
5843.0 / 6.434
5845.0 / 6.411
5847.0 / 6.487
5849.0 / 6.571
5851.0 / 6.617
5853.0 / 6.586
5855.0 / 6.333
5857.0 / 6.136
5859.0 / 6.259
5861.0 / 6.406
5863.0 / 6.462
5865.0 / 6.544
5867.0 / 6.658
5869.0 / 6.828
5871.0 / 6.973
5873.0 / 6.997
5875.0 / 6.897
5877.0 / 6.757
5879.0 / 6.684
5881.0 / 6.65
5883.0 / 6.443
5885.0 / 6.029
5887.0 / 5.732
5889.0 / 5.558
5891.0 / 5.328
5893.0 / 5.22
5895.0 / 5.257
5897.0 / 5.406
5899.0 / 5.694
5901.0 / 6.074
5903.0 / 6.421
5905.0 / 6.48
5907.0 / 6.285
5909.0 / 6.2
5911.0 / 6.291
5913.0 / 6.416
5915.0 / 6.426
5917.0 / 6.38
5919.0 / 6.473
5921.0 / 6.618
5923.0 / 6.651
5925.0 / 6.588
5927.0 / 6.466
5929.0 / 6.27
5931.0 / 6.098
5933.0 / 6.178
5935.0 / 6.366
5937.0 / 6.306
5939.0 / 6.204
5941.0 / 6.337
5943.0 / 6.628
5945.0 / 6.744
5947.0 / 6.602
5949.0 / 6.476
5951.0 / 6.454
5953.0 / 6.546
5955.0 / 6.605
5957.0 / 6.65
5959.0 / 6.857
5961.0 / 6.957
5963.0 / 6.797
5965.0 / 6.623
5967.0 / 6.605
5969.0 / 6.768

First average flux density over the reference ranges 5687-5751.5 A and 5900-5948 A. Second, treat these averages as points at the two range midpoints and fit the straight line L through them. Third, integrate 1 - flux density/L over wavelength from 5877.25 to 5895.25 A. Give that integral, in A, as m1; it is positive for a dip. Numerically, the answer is 1.4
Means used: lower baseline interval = 6.61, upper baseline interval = 6.4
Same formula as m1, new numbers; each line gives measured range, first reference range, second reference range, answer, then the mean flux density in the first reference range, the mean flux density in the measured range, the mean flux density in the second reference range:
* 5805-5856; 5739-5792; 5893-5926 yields -2.36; 6.58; 6.71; 6.2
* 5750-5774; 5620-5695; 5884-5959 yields -1.04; 6.38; 6.6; 6.24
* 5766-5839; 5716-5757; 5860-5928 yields -1.14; 6.74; 6.66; 6.3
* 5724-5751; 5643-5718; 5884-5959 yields -1.84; 6.4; 6.79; 6.24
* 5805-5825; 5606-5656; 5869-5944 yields -1.33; 6.33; 6.71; 6.27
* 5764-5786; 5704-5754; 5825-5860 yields 0.71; 6.64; 6.43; 6.65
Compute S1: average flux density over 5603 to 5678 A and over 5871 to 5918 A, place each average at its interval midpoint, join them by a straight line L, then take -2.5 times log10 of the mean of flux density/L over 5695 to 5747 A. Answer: -0.05 mag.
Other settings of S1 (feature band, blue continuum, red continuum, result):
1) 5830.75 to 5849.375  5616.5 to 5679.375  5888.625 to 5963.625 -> -0.05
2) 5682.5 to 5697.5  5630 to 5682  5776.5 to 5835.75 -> 0.00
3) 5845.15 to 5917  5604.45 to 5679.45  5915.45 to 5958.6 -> 0.03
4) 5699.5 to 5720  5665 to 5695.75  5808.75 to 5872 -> 0.01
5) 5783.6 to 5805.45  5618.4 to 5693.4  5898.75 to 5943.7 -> -0.04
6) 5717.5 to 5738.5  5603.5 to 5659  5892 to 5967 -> -0.06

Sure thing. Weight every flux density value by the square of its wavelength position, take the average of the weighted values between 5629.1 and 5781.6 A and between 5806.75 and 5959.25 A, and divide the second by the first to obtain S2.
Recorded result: 1.1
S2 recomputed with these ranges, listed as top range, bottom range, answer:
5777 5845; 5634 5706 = 1.09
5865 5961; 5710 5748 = 1.01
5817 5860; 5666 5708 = 1.09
